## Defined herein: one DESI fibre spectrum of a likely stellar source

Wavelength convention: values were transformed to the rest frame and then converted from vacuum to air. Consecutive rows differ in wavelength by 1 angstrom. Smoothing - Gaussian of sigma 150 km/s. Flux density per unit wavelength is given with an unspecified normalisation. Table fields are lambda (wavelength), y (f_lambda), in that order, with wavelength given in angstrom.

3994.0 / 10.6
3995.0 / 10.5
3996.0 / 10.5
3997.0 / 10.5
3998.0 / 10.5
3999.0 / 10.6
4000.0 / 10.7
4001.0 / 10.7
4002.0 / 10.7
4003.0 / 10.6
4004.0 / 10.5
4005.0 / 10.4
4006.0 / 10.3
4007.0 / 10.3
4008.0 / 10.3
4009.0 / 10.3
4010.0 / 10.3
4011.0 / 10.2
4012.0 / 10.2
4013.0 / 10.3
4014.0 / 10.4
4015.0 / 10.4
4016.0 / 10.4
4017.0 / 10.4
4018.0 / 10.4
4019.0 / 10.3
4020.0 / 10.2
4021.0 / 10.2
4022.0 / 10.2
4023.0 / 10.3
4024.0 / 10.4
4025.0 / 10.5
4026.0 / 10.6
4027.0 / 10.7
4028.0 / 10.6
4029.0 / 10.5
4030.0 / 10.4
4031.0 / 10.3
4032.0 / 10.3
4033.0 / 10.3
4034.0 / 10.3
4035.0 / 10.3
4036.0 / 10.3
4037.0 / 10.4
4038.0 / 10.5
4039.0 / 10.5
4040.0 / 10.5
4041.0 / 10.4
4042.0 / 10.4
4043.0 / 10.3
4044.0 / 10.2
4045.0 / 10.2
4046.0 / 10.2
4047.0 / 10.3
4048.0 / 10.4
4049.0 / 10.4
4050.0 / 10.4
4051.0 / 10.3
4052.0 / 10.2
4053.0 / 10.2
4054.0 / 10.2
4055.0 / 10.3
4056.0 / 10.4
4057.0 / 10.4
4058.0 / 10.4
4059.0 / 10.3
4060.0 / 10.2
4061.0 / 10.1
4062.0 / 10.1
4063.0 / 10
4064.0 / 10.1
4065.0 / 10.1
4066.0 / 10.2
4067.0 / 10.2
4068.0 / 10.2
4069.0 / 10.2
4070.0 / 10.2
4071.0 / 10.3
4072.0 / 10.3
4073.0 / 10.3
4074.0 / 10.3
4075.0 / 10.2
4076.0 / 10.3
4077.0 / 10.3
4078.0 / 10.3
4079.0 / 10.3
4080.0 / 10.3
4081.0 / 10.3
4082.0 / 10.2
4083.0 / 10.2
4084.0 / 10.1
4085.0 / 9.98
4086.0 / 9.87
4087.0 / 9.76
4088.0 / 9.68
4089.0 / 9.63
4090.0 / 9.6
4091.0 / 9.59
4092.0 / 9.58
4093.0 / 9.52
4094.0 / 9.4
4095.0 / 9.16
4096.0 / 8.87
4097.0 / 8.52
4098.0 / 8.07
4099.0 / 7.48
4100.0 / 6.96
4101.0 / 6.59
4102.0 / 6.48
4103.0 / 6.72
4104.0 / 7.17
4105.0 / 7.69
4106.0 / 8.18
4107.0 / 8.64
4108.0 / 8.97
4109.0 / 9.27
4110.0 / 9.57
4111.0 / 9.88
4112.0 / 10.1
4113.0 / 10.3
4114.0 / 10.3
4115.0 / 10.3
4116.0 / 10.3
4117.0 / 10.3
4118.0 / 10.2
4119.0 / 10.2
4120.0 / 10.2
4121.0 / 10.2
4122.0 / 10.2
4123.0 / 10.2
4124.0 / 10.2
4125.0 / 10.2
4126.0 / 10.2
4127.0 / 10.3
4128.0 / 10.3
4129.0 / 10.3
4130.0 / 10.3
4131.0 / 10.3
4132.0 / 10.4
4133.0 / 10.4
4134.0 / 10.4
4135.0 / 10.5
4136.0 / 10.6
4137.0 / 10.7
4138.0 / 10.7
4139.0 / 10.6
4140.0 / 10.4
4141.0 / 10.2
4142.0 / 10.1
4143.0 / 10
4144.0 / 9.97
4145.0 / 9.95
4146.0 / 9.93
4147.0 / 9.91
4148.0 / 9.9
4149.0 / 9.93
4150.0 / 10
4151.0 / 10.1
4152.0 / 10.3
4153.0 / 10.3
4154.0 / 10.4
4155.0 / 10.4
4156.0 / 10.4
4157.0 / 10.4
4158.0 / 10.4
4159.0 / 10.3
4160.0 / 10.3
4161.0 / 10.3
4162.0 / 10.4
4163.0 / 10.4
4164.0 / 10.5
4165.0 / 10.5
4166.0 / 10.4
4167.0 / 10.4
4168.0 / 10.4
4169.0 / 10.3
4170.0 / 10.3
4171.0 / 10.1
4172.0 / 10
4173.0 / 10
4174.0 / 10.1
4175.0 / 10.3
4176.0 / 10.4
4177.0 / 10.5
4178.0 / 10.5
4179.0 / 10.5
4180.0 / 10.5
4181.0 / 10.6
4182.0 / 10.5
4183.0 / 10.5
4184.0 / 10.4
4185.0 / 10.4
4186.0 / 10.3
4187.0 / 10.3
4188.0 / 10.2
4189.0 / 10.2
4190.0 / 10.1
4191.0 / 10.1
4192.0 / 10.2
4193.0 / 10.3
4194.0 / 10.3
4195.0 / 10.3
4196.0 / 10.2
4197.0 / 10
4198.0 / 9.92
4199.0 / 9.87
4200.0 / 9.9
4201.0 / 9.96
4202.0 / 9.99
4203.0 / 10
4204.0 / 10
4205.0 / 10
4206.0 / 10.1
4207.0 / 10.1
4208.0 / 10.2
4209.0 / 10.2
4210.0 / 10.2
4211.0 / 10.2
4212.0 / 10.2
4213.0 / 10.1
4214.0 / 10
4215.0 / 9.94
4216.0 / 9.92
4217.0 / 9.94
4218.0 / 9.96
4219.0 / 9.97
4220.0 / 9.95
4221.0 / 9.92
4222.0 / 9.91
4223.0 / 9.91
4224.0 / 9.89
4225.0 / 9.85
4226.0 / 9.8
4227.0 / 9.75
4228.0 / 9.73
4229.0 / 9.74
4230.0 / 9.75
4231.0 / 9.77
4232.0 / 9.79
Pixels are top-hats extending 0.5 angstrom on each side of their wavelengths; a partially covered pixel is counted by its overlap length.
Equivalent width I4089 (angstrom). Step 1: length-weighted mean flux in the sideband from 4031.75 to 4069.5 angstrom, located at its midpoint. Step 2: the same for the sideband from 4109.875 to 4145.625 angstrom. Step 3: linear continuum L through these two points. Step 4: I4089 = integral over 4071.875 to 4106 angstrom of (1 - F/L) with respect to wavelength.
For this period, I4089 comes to 3.6 angstrom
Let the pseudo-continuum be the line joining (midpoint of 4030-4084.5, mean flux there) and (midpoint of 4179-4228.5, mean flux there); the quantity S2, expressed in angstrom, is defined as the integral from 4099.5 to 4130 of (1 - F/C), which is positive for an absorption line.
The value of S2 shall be 2.5 angstrom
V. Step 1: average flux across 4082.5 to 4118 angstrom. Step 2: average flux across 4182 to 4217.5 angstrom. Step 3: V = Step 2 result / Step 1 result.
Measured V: 1.12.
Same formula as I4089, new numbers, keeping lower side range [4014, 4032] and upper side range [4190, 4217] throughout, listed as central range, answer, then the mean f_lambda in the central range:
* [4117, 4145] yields -0.2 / 10.3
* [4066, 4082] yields 0.1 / 10.3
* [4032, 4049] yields 0.0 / 10.3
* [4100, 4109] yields 2.3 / 7.62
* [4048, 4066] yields 0.2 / 10.2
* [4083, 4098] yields 1.1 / 9.49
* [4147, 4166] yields -0.2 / 10.3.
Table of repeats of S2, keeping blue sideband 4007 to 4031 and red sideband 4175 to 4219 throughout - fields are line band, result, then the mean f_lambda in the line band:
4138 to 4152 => 0.2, 10.1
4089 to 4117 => 4.0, 8.83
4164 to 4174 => -0.1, 10.3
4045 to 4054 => 0.0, 10.3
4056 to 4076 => 0.2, 10.2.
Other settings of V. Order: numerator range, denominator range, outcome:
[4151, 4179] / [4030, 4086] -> 1.01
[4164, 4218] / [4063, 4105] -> 1.08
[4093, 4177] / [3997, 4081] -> 0.95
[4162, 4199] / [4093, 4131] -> 1.11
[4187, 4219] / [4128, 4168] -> 0.98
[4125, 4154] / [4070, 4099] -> 1.05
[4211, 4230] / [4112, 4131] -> 0.97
